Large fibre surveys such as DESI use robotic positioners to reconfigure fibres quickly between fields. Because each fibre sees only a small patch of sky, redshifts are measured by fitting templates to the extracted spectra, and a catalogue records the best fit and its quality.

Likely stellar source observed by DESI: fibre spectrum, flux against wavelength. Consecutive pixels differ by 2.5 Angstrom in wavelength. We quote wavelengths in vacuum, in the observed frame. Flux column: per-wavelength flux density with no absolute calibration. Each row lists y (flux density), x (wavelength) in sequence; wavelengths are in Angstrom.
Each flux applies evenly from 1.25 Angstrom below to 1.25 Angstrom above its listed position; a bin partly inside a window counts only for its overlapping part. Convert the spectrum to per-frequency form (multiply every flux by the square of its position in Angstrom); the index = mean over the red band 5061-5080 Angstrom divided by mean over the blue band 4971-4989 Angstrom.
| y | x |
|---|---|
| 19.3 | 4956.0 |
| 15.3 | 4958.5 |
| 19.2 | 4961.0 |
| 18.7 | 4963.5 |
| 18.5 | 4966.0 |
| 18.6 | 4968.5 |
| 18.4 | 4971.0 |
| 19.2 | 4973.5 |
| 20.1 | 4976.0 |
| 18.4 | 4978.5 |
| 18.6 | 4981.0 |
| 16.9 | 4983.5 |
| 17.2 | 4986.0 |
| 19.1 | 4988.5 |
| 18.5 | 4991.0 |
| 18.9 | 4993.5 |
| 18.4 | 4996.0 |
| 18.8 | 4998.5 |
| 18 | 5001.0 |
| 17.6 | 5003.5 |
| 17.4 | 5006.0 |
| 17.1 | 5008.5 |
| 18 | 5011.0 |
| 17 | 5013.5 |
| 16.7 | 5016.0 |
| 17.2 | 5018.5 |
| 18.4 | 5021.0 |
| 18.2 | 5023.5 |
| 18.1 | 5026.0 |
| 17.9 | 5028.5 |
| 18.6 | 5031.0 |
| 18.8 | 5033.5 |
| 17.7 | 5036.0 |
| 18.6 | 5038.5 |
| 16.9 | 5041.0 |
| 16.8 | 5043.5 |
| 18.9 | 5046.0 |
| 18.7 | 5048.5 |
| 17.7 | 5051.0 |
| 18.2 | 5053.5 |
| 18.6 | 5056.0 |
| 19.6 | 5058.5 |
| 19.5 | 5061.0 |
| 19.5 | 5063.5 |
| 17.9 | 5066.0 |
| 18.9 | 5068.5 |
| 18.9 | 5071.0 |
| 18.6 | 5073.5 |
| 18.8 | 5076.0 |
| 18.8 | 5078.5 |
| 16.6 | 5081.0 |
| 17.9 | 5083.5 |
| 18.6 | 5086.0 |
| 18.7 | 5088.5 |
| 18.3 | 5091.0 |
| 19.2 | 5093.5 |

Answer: 1.05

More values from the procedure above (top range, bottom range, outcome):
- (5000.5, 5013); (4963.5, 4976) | 0.95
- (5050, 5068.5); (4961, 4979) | 1.03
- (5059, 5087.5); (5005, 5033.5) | 1.07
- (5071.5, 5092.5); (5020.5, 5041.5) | 1.03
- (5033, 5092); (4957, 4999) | 1.03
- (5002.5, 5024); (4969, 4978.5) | 0.93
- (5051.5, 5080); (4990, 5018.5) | 1.08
